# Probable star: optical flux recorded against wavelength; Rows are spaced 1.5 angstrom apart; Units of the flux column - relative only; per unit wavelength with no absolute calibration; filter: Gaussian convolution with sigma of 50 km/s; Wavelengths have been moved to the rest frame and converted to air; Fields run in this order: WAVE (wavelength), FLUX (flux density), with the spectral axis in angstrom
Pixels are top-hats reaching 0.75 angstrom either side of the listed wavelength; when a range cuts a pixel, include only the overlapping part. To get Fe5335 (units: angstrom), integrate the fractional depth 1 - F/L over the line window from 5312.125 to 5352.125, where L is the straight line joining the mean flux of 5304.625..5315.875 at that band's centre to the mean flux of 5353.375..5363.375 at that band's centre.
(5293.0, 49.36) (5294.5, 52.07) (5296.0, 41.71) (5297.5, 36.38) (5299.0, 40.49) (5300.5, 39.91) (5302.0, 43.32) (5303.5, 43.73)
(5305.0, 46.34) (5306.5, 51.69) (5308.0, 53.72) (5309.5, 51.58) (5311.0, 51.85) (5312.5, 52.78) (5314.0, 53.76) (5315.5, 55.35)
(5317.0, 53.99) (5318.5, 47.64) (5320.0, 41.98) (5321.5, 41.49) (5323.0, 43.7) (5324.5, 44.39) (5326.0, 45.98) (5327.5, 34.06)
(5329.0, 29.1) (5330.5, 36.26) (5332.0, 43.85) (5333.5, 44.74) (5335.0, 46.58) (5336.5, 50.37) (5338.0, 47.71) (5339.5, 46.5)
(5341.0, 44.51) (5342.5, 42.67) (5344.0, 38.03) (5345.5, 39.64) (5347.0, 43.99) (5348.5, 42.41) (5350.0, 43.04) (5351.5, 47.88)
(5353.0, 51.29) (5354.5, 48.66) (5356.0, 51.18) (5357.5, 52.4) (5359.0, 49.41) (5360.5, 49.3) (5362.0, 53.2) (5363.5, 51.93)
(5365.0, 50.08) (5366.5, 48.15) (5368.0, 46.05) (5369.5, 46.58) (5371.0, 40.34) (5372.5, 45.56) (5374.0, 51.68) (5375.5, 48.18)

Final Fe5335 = 5.5 angstrom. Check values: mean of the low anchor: 52.2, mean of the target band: 44.4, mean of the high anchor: 50.8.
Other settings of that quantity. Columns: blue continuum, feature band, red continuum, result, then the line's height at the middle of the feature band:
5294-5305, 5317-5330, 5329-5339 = 0.51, 43.4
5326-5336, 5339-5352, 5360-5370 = 0.27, 43.9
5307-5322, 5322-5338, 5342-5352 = 1.52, 46.7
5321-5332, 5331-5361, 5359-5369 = -0.89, 44.8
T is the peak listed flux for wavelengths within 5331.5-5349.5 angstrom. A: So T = 50.37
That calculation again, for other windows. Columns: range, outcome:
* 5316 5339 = 53.99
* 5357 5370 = 53.2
